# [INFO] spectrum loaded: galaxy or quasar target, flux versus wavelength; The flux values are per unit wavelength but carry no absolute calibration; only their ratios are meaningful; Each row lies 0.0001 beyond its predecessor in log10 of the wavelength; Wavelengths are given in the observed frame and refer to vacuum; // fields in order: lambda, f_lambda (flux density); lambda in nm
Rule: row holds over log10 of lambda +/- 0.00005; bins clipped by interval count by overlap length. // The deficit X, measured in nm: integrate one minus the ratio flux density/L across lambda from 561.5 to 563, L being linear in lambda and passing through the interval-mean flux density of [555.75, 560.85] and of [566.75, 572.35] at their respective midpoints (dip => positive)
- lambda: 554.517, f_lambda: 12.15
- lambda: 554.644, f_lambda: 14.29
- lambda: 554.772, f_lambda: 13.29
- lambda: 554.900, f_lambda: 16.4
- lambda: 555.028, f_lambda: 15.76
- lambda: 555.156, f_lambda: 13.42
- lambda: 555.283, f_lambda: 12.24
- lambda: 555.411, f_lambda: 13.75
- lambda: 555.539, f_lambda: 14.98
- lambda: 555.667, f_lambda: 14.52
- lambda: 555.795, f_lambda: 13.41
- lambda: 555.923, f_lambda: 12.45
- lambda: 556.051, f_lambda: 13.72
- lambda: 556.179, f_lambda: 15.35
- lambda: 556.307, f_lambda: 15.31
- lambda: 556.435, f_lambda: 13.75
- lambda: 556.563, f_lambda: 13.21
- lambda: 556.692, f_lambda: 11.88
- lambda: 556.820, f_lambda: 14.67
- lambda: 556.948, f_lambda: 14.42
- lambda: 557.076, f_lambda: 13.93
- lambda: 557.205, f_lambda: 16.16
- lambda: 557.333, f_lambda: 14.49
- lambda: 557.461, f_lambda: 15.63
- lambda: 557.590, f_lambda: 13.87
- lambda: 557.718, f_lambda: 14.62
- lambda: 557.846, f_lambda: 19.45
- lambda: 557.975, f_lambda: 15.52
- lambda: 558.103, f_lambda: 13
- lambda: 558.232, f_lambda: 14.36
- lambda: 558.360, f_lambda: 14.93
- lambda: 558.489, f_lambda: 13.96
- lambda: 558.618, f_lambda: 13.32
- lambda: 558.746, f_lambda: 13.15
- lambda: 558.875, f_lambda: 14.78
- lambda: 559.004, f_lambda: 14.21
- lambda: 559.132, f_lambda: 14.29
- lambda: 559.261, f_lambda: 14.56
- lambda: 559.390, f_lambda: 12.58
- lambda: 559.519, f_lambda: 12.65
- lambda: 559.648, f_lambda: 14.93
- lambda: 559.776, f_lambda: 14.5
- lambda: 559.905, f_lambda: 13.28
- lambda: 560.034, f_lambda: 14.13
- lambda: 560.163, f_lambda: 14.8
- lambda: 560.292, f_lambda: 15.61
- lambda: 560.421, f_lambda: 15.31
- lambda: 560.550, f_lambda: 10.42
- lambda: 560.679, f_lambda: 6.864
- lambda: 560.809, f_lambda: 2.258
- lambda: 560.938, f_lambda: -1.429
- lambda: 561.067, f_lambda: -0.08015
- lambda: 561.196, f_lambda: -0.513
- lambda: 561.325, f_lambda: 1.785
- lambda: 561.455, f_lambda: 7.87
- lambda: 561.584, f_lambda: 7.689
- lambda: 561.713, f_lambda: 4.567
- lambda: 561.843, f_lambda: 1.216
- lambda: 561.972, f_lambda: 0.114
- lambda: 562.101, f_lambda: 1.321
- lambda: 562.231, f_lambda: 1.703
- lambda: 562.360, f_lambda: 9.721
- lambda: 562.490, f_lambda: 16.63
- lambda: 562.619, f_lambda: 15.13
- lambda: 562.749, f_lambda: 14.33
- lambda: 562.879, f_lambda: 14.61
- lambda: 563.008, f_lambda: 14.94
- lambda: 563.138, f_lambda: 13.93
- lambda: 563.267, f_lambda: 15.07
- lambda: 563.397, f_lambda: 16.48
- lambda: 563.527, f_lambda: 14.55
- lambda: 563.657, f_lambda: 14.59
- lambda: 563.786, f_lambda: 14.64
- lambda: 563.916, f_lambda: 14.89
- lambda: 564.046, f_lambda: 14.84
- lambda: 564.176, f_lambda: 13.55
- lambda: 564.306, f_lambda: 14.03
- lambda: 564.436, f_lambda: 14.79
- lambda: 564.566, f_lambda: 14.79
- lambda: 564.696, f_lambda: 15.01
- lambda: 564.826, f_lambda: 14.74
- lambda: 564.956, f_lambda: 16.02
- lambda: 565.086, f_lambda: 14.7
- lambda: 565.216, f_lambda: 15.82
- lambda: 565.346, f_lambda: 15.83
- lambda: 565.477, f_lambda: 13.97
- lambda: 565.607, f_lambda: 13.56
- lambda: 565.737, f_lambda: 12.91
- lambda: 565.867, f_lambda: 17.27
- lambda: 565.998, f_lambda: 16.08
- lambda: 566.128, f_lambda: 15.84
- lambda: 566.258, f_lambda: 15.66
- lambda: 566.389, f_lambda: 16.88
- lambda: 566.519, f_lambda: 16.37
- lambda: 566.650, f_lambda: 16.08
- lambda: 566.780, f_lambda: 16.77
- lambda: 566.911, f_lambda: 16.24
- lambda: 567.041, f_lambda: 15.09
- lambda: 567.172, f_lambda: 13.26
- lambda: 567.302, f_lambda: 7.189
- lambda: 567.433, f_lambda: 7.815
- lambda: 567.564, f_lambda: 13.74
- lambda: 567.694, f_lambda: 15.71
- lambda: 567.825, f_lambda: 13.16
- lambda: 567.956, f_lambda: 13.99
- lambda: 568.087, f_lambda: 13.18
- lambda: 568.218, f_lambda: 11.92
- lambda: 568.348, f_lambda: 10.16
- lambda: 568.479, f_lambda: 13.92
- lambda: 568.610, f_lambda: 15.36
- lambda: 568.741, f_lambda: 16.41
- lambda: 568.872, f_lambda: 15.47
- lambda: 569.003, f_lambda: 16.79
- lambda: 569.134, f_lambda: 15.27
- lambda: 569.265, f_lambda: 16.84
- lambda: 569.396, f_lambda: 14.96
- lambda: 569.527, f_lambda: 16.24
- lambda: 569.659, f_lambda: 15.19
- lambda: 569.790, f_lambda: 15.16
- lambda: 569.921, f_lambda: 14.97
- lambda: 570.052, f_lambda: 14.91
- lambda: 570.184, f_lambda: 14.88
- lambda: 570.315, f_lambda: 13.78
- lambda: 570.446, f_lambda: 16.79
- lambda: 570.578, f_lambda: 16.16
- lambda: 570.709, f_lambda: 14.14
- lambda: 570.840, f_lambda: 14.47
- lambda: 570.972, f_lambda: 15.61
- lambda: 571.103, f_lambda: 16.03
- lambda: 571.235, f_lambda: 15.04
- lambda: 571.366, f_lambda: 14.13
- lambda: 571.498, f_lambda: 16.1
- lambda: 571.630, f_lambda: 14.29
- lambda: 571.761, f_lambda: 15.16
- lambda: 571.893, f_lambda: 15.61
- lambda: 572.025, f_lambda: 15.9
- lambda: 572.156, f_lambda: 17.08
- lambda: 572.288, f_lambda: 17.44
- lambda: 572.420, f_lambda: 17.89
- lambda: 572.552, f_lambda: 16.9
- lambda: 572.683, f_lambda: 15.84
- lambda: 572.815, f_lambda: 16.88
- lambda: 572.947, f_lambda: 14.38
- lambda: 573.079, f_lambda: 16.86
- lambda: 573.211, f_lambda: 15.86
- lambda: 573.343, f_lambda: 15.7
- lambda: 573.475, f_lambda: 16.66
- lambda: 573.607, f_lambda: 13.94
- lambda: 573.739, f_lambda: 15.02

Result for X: 0.632 nm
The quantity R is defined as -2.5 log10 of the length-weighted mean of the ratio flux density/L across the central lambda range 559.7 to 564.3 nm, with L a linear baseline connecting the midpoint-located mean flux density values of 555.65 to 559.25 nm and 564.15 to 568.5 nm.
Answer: 0.39 mag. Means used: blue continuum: 14.4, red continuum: 14.3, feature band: 10.1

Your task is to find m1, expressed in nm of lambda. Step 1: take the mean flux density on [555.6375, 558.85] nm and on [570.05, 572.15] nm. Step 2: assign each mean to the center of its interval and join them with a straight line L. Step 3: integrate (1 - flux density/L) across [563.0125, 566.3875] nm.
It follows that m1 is -0.03 nm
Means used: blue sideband 14.4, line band 15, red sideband 15.3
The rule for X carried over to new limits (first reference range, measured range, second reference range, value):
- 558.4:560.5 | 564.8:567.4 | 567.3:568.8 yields -0.34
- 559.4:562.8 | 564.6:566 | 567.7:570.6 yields -0.40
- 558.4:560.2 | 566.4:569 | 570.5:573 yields 0.21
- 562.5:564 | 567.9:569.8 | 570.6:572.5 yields 0.09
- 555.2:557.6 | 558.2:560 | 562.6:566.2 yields 0.05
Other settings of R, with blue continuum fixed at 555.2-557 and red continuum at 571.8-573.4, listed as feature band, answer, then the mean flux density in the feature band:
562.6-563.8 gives 0.01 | 14.8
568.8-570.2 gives 0.02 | 15.5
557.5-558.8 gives -0.04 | 14.6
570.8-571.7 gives 0.07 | 15.1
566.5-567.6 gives 0.15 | 13.5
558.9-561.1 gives 0.26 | 11.3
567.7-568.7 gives 0.18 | 13.3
